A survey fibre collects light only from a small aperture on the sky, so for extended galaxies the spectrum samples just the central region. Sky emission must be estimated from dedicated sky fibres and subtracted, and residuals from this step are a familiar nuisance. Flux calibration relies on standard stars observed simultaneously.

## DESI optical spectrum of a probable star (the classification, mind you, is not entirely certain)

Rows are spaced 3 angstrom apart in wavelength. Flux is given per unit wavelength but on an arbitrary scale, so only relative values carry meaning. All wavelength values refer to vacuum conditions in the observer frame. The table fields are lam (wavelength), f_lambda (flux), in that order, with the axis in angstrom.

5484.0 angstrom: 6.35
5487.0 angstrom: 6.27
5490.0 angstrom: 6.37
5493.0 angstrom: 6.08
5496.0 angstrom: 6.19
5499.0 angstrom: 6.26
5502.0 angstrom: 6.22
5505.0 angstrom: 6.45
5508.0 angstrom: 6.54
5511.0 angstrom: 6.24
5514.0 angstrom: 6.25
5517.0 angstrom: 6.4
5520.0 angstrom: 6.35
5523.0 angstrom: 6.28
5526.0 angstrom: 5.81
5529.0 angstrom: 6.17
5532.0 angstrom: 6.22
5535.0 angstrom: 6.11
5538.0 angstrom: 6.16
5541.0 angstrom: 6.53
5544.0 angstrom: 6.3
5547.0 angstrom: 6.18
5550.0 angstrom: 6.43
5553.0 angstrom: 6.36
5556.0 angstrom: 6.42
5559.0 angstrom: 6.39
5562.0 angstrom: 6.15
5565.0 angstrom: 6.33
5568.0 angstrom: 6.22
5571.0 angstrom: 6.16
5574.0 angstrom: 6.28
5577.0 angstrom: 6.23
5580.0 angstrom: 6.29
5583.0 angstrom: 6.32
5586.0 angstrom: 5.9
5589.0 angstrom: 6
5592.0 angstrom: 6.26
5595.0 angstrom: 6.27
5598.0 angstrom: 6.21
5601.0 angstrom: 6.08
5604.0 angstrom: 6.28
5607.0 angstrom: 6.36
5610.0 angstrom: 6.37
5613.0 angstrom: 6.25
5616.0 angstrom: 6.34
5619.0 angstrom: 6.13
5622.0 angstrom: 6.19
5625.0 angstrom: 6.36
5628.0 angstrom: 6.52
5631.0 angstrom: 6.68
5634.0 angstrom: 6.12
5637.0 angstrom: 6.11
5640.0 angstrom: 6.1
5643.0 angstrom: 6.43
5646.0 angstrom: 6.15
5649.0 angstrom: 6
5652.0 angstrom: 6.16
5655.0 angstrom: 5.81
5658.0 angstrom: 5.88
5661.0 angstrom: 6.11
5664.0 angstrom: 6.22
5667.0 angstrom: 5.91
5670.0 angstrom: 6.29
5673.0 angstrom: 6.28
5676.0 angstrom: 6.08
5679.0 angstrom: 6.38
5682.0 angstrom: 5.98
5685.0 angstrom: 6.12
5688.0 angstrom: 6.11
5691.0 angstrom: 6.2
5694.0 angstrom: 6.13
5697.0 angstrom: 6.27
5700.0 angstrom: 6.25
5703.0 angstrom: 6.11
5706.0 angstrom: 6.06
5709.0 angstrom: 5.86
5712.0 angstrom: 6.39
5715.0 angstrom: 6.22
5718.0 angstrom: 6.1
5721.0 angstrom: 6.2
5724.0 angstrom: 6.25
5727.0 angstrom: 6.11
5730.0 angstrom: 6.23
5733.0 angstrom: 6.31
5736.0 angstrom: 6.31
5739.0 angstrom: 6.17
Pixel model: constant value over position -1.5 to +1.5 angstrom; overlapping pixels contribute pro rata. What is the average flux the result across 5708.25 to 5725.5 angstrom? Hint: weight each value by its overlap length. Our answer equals 6.18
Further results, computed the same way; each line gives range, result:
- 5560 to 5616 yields 6.22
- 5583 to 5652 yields 6.23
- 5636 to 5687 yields 6.12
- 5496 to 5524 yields 6.33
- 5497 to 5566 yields 6.28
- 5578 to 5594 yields 6.16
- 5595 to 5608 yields 6.23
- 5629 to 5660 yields 6.15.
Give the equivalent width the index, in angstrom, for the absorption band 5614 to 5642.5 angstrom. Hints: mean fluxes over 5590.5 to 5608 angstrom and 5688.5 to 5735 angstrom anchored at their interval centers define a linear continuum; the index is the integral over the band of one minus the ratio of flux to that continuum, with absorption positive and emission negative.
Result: -0.29 angstrom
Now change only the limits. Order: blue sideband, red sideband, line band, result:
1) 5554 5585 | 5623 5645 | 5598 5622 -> 0.21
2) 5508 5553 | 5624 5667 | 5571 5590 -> 0.15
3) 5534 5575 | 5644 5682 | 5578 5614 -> 0.02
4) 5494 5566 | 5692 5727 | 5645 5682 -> 0.56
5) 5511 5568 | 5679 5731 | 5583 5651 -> -0.19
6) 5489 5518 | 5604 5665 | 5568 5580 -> 0.04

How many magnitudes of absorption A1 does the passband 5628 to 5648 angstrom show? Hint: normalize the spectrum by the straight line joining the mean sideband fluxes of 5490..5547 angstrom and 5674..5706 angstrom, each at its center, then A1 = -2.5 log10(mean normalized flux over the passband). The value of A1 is -0.02 mag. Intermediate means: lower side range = 6.25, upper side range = 6.16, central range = 6.28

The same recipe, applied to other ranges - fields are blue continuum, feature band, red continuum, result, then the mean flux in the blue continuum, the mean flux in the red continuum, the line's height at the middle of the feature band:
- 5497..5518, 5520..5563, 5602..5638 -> 0.01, 6.33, 6.31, 6.33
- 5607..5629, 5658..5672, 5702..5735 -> 0.02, 6.31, 6.17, 6.24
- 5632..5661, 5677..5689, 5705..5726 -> 0.00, 6.1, 6.16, 6.13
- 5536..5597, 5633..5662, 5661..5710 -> 0.02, 6.26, 6.14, 6.18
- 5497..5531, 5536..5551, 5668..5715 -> -0.01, 6.27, 6.17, 6.25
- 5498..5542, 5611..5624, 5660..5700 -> -0.01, 6.26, 6.16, 6.2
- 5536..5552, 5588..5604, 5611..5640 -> 0.02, 6.31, 6.29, 6.3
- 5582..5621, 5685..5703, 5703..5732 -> 0.00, 6.21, 6.16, 6.17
